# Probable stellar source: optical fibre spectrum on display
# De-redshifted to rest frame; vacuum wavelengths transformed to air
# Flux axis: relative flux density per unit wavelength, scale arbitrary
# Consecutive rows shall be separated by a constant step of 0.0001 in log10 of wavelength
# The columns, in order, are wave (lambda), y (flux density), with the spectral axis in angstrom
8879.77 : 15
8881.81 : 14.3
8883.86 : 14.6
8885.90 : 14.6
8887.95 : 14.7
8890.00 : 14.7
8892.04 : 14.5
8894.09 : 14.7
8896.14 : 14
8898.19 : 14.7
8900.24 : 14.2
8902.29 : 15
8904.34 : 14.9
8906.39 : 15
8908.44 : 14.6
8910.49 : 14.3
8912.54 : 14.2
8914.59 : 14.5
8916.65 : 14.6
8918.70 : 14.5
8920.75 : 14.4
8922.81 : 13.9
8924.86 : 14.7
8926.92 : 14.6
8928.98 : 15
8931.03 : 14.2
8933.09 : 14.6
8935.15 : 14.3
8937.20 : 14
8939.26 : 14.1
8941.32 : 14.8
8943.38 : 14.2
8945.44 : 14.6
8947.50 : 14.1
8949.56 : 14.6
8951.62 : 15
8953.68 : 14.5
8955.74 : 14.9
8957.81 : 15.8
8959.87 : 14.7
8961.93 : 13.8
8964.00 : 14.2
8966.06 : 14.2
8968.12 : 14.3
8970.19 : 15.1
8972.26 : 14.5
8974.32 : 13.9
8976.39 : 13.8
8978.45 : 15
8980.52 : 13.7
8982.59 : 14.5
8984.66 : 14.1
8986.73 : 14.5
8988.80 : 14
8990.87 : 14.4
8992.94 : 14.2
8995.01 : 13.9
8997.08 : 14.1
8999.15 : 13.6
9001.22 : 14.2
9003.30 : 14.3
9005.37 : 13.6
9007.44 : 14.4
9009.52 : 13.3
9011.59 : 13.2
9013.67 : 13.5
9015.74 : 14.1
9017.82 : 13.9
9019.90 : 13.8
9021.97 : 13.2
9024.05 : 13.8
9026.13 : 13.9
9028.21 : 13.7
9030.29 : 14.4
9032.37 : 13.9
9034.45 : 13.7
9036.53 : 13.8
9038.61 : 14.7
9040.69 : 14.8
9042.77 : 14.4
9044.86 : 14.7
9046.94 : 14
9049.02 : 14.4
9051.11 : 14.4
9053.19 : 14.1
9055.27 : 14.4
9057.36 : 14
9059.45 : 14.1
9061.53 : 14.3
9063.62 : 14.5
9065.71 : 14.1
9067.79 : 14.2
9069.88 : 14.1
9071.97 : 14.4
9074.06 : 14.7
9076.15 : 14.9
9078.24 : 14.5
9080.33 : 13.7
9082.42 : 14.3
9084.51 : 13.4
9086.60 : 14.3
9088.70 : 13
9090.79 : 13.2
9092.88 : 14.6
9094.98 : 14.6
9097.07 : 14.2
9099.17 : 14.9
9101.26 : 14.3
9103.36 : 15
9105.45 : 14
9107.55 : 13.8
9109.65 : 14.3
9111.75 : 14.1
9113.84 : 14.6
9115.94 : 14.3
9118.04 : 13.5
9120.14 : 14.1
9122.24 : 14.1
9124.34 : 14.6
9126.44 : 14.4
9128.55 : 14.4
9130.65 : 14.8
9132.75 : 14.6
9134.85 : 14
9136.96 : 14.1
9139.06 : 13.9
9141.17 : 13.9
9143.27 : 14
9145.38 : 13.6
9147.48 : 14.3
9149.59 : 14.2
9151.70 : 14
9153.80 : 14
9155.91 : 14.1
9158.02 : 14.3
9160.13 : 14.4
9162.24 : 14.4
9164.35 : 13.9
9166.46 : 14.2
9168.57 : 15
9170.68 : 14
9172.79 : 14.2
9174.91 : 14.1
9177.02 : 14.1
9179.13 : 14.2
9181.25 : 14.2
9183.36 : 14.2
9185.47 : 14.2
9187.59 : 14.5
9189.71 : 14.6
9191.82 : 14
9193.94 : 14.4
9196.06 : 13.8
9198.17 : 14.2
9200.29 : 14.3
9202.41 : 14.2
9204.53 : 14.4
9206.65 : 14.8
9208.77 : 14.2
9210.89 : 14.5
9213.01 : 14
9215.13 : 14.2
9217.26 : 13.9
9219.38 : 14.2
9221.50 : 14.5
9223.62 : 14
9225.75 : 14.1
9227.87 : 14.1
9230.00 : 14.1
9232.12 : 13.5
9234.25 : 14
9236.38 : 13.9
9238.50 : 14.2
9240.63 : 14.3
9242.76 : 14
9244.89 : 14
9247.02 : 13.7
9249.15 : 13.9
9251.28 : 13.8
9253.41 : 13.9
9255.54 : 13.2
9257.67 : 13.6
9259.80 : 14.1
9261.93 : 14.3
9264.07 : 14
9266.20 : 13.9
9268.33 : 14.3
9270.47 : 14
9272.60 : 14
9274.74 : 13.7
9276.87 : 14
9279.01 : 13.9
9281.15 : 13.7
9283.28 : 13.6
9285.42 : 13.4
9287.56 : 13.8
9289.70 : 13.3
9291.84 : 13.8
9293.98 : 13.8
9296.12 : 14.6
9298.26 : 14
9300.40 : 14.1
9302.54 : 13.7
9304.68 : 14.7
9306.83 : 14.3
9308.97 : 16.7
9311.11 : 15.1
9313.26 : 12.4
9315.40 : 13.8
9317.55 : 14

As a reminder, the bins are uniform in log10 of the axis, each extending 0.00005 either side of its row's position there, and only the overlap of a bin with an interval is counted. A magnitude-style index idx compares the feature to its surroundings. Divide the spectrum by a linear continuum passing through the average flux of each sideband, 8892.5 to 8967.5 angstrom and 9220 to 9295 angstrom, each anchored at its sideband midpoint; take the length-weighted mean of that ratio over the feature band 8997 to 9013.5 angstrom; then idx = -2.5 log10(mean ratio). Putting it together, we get 0.04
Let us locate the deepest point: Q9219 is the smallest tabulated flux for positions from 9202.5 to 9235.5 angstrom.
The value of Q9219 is 13.5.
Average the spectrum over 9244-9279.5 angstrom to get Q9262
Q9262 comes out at 13.9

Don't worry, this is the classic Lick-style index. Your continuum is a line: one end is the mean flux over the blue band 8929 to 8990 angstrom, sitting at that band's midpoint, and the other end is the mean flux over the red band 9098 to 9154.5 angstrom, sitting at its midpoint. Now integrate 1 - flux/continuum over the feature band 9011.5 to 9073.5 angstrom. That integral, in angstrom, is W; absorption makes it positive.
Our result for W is 0.9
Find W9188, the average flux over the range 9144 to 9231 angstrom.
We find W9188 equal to 14.2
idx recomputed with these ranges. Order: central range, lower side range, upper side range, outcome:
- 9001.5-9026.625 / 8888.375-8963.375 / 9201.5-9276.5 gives 0.05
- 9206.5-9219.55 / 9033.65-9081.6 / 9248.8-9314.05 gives -0.01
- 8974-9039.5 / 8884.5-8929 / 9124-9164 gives 0.03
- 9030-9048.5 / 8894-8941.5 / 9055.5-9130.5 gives 0.00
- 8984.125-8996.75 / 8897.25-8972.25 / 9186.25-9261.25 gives 0.02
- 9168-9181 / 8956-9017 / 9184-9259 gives -0.01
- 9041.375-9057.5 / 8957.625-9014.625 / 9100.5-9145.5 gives -0.01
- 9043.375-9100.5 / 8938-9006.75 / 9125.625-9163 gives 0.00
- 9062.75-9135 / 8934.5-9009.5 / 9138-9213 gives 0.00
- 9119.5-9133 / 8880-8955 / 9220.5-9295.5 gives -0.02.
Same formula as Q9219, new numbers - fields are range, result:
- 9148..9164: 14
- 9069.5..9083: 13.7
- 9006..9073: 13.2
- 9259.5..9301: 13.3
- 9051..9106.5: 13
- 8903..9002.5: 13.6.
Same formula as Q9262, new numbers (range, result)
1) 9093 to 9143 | 14.3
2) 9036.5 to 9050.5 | 14.4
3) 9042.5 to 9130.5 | 14.2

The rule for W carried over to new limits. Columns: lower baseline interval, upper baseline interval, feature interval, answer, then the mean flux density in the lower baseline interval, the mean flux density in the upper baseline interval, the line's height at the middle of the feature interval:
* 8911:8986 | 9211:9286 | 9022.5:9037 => 0.4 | 14.4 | 14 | 14.3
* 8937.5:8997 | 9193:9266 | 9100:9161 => 0.0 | 14.4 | 14.1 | 14.2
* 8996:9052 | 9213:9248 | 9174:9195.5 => -0.3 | 14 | 14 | 14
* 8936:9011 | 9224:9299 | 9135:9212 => -1.0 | 14.3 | 13.9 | 14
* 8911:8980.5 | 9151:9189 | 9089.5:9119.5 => 0.1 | 14.5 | 14.2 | 14.3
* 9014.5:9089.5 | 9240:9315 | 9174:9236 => -0.7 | 14.1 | 14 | 14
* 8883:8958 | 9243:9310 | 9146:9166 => 0.0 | 14.5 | 14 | 14.2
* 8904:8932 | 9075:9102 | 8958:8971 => 0.0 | 14.5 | 14.1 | 14.4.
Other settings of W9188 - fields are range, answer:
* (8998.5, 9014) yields 13.8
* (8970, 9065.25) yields 14.1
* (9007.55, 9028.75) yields 13.7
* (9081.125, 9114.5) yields 14.2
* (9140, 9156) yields 14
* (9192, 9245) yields 14.2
